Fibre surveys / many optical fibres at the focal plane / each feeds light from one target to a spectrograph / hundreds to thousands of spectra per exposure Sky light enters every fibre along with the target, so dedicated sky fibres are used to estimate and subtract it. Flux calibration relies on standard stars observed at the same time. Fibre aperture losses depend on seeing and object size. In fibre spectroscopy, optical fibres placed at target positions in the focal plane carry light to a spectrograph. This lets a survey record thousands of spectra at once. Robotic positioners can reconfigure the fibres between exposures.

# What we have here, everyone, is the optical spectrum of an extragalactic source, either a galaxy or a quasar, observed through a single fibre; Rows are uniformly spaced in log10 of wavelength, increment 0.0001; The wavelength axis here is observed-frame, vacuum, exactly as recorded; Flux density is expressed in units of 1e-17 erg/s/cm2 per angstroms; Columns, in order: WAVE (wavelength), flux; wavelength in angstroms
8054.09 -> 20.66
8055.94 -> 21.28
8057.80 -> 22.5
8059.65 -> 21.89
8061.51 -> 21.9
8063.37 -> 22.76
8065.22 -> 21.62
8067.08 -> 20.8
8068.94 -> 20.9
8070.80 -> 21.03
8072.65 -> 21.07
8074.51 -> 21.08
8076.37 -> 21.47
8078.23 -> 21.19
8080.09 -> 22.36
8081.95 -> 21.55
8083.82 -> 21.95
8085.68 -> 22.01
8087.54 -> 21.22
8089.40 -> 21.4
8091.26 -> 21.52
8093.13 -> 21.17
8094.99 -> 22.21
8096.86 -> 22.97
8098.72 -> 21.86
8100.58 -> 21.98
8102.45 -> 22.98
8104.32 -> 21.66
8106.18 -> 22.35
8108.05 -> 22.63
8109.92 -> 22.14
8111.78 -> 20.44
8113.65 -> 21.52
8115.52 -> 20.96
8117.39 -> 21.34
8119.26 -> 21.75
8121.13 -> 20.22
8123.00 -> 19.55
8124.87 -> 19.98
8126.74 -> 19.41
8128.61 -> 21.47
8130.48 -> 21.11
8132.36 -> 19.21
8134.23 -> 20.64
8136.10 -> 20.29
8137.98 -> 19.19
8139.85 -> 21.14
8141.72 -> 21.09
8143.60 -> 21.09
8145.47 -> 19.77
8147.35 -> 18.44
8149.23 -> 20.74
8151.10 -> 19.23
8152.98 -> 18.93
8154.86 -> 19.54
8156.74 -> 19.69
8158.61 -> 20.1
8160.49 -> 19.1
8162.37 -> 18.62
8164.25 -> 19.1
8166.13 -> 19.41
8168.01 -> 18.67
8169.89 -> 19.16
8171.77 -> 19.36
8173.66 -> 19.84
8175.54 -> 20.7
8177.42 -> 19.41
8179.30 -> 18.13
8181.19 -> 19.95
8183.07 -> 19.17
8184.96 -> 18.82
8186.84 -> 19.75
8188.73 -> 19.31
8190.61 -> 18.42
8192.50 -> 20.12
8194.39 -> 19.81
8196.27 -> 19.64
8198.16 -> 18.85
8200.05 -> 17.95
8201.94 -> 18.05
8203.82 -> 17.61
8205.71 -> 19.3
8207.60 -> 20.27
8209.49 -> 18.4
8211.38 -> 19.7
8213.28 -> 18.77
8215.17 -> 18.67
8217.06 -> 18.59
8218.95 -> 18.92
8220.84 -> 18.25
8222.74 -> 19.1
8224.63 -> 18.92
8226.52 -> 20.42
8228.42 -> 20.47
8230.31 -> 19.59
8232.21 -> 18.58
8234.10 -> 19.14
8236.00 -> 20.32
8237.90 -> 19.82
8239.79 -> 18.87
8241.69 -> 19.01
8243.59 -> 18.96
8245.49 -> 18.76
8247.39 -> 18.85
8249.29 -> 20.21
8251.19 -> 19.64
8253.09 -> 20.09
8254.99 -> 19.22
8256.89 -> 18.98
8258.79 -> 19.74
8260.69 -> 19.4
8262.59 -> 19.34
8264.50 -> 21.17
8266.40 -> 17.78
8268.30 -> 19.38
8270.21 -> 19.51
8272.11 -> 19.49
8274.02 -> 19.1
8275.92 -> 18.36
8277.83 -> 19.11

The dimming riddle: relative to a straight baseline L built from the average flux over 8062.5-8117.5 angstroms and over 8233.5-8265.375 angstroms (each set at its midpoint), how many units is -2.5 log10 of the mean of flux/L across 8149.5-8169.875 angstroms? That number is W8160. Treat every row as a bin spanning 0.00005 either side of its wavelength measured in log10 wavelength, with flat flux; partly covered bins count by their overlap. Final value 0.08 mag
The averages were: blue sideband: 21.7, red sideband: 19.5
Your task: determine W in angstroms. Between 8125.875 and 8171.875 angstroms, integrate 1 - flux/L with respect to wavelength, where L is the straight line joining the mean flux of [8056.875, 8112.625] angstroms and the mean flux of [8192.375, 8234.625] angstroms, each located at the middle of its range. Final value 1.4 angstroms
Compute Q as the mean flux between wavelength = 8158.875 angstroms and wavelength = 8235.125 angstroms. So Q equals 19.2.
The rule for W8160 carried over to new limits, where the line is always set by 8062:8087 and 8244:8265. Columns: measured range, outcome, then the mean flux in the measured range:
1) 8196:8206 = 0.09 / 18.4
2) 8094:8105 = -0.05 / 22.3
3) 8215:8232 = 0.04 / 19.2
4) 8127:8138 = 0.03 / 20.3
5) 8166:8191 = 0.06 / 19.3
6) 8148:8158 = 0.06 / 19.6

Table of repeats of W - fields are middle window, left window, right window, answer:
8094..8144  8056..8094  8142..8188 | -1.5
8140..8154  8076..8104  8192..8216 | 0.3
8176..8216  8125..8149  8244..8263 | 1.5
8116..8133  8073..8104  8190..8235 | 0.4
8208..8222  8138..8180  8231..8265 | 0.5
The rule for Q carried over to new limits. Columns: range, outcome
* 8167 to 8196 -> 19.4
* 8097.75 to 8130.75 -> 21.3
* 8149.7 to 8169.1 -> 19.3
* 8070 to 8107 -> 21.8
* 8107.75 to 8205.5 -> 19.8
